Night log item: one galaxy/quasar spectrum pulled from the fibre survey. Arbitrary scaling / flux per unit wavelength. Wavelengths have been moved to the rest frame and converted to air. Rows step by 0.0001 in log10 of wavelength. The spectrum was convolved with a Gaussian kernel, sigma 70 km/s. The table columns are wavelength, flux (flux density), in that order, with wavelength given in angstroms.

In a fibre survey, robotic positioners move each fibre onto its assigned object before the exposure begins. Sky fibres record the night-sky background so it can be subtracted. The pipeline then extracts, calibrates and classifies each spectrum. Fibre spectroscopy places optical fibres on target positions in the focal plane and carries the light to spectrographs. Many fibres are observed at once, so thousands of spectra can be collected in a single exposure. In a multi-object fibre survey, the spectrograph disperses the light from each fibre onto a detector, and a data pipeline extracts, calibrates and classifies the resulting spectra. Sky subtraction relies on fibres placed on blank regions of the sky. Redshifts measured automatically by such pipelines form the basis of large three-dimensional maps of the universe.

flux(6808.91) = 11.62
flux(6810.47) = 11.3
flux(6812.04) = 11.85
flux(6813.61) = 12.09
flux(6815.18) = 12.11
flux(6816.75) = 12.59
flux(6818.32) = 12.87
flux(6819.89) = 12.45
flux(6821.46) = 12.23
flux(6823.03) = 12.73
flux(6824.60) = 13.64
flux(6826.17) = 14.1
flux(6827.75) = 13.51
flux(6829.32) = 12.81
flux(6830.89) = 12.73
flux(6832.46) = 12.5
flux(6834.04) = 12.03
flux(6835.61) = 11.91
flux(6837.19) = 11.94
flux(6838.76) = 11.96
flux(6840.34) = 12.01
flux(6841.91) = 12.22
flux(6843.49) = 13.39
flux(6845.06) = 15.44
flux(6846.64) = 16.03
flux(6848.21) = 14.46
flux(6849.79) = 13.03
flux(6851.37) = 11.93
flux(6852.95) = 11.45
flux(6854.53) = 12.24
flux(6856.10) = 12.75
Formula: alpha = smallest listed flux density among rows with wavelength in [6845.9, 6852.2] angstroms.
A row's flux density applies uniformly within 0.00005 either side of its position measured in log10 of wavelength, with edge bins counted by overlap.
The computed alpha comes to 11.93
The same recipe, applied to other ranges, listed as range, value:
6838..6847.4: 11.96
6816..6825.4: 12.23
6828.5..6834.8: 12.03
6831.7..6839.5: 11.91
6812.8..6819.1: 12.09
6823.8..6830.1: 12.81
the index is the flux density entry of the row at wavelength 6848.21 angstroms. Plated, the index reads 14.46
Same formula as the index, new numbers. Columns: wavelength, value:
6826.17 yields 14.1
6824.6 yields 13.64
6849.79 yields 13.03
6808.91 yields 11.62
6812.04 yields 11.85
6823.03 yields 12.73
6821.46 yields 12.23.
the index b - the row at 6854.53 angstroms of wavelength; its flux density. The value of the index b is 12.24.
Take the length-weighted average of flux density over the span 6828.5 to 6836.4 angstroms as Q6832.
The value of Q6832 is 12.4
